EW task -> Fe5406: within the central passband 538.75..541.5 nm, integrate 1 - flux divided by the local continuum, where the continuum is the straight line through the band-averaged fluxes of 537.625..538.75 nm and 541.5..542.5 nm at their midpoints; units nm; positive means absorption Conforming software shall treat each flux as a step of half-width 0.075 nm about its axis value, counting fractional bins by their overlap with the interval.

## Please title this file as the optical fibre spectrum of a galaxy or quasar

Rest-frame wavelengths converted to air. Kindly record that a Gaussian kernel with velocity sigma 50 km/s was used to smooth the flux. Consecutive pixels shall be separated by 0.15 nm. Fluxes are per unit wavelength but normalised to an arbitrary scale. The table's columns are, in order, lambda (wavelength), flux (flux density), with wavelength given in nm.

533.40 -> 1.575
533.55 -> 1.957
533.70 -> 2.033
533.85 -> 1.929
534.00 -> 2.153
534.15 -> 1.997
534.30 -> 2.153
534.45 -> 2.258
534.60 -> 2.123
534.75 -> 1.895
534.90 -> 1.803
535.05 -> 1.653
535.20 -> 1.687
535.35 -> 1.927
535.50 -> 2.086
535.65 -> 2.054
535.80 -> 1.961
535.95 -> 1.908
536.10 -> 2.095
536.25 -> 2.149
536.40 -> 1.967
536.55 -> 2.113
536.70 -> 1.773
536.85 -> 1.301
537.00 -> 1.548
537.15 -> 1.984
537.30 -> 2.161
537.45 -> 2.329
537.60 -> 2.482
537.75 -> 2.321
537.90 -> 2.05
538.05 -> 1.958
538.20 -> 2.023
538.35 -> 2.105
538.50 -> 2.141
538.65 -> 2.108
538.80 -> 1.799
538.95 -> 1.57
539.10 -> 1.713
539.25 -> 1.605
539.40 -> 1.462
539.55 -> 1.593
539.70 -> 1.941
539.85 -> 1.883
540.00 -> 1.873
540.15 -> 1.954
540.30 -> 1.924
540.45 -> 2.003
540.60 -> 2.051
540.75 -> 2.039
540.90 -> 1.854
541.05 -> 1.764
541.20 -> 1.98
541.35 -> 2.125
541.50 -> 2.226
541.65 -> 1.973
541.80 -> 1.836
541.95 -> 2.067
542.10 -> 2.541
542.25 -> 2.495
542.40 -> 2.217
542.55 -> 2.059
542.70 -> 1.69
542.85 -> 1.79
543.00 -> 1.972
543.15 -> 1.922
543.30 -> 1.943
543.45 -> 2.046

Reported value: 0.38 nm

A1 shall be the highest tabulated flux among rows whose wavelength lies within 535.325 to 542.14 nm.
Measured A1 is 2.541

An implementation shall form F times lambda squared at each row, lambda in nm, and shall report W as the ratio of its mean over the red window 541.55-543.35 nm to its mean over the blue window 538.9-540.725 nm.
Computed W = 1.14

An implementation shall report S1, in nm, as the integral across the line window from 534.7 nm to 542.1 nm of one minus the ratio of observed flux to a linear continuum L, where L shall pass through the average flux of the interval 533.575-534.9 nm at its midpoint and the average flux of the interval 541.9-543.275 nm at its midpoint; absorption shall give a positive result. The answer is 0.44 nm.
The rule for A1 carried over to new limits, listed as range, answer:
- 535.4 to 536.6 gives 2.149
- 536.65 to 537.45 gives 2.329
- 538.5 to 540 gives 2.141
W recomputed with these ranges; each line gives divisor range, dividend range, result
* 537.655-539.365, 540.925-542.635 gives 1.10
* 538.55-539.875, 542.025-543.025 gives 1.23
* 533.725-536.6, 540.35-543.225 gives 1.04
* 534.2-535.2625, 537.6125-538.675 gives 1.11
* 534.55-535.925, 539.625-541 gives 1.04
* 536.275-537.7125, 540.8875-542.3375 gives 1.08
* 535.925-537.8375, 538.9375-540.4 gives 0.89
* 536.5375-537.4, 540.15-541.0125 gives 1.10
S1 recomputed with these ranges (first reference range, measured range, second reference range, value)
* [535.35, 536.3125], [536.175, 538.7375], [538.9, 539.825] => -0.24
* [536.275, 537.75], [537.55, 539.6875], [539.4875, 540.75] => 0.04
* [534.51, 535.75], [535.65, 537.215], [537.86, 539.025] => 0.04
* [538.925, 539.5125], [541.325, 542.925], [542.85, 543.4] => -0.22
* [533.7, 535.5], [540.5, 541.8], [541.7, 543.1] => 0.04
